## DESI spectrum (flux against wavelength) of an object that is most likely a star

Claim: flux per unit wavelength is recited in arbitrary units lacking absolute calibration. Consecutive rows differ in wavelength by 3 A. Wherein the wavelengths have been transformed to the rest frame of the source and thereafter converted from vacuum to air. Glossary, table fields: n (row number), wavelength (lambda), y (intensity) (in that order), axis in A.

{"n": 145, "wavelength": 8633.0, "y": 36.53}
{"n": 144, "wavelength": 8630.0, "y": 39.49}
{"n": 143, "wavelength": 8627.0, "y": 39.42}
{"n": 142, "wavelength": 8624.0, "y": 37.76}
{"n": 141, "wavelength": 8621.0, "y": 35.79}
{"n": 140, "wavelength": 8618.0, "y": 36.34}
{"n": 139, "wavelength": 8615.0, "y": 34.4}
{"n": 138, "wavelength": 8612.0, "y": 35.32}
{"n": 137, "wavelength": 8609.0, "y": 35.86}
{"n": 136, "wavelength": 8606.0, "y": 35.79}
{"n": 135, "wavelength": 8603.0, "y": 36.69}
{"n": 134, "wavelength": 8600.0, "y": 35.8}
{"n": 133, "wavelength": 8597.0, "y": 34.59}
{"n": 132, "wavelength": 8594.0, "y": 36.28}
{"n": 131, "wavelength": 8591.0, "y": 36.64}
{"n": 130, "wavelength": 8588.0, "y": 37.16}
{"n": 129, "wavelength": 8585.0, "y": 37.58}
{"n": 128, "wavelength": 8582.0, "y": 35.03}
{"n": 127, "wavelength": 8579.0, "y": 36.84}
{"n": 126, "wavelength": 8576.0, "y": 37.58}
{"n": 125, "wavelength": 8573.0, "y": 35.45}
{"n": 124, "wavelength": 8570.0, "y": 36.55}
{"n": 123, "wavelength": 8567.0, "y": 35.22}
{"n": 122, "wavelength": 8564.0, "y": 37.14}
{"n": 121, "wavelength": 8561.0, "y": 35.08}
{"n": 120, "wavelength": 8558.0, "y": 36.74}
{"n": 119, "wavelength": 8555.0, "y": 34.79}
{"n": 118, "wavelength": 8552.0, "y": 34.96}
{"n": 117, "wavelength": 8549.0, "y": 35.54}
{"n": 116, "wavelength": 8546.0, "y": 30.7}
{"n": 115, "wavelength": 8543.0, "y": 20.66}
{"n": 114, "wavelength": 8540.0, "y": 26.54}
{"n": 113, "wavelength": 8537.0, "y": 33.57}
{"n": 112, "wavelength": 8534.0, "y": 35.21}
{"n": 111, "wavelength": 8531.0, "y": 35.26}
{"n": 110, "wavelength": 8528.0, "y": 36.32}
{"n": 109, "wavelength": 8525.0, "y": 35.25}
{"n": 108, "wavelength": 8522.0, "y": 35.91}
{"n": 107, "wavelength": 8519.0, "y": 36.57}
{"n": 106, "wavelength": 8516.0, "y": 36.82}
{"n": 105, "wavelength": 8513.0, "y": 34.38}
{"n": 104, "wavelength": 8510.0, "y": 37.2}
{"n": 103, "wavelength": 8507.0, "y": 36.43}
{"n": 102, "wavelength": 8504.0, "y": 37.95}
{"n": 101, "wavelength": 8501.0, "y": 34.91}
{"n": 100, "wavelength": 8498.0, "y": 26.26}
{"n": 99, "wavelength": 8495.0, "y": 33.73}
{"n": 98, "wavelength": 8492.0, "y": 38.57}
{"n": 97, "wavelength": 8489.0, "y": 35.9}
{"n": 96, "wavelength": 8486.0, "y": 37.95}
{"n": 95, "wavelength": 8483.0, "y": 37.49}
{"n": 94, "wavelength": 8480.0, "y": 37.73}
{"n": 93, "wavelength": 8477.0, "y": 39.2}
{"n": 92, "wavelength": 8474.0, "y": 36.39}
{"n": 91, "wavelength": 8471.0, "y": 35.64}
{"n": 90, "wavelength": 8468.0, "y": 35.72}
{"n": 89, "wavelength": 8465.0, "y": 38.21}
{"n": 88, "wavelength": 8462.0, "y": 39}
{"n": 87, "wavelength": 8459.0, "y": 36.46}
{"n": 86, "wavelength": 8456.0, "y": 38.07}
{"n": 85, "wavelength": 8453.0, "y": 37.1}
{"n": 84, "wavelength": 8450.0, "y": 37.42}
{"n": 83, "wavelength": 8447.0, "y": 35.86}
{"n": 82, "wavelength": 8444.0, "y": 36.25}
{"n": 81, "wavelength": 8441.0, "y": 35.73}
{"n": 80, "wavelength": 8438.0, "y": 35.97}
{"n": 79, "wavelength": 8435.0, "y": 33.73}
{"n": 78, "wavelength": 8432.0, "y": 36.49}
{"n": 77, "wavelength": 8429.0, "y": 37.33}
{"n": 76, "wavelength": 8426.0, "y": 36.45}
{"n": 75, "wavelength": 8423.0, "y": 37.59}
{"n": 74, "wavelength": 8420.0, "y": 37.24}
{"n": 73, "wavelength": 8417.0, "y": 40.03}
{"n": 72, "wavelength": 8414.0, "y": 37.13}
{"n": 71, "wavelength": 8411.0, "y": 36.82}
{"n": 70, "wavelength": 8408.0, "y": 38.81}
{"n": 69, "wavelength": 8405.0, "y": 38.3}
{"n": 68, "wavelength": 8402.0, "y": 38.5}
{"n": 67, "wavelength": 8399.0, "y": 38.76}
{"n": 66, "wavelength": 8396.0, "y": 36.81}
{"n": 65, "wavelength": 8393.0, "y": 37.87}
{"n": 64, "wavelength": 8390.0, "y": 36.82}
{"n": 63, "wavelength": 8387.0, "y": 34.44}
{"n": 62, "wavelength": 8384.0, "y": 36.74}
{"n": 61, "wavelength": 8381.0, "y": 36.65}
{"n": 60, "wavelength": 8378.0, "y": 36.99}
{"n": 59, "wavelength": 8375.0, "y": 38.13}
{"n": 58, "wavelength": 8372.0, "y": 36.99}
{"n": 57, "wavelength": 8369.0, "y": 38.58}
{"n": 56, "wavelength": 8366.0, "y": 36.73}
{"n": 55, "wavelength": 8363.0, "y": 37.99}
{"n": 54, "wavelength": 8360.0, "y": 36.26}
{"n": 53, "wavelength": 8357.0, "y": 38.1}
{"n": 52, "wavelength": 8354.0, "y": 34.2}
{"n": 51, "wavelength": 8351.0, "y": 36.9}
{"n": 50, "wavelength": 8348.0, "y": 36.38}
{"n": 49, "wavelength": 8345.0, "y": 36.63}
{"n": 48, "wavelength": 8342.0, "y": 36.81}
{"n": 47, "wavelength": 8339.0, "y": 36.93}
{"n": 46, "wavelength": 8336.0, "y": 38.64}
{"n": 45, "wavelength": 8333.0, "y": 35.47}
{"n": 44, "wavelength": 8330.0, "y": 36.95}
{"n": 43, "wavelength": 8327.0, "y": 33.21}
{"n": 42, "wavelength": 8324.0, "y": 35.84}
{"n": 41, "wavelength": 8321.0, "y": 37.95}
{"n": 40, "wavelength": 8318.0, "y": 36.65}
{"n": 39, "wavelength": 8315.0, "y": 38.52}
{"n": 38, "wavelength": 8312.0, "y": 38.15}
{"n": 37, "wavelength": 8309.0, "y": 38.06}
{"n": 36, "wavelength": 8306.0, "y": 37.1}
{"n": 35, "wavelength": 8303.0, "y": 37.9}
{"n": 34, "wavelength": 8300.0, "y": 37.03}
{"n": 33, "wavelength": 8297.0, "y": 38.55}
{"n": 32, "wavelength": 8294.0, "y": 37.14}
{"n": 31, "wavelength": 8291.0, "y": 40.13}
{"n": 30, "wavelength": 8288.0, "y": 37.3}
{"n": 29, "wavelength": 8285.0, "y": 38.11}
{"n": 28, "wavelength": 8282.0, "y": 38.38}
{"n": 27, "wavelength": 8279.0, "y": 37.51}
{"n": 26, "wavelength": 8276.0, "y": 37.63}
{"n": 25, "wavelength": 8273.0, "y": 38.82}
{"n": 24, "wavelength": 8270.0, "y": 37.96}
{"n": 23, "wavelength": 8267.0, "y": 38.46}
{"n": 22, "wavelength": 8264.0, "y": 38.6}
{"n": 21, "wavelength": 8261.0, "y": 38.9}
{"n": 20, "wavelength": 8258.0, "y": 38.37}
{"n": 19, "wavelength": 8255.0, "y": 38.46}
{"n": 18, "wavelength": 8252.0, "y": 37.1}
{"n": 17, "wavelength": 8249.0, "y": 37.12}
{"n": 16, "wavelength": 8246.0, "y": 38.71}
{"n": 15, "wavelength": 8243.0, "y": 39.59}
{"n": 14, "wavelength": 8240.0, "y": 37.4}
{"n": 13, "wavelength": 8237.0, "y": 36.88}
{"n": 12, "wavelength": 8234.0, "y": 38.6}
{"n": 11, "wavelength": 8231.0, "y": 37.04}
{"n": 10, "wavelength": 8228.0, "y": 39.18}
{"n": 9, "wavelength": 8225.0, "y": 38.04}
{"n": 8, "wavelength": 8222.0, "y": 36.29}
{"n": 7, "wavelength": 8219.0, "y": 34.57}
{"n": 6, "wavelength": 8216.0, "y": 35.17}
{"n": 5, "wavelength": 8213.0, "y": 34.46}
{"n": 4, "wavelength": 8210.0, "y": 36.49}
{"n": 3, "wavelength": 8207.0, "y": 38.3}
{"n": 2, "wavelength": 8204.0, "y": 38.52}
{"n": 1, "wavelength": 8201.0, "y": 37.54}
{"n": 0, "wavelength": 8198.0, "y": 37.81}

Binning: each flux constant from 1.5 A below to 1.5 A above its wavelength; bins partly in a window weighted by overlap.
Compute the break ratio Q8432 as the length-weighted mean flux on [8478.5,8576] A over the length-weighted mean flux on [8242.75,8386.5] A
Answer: 0.93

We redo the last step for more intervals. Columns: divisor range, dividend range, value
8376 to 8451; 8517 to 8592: 0.94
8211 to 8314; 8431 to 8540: 0.95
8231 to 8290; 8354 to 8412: 0.98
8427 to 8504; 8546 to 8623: 0.99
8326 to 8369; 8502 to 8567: 0.94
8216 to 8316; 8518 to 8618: 0.92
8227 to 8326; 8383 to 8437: 0.98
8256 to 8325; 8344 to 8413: 0.98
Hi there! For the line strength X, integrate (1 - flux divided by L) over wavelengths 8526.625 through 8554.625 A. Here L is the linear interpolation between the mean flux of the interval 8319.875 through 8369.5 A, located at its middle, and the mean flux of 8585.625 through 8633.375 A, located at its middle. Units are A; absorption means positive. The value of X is 3.3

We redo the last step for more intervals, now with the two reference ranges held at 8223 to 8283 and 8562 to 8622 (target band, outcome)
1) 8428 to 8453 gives 0.59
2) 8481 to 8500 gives 0.85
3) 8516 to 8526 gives 0.12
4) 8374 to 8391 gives 0.35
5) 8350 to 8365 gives 0.32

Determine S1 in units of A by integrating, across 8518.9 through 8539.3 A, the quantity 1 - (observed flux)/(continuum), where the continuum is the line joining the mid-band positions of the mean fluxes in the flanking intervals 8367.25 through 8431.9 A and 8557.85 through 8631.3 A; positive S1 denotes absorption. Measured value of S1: 1.0 A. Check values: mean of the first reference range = 37.5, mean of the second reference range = 36.4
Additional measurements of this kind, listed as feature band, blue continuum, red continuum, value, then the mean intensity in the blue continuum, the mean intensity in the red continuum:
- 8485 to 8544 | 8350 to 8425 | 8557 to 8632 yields 3.9 A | 37.3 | 36.4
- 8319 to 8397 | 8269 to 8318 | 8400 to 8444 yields 1.7 A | 38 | 37.1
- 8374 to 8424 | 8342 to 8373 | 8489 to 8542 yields -1.7 A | 36.9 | 34.7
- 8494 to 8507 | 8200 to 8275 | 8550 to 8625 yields 1.0 A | 37.6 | 36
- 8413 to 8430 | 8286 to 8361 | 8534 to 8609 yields -0.7 A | 37.1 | 34.7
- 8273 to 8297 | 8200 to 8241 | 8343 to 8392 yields -0.8 A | 37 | 36.8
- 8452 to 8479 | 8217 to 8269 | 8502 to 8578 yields -1.4 A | 37.8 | 34.7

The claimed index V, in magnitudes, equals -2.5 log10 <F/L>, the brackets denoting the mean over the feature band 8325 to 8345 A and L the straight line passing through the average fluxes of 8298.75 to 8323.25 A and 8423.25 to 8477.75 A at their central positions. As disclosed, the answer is 0.03 mag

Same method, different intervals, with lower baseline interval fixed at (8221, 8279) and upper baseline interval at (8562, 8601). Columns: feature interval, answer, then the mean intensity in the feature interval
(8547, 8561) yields 0.03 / 35.3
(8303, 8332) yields 0.02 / 37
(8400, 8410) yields -0.04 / 38.5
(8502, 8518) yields 0.00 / 36.5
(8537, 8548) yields 0.31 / 27.4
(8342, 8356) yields 0.04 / 36.2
